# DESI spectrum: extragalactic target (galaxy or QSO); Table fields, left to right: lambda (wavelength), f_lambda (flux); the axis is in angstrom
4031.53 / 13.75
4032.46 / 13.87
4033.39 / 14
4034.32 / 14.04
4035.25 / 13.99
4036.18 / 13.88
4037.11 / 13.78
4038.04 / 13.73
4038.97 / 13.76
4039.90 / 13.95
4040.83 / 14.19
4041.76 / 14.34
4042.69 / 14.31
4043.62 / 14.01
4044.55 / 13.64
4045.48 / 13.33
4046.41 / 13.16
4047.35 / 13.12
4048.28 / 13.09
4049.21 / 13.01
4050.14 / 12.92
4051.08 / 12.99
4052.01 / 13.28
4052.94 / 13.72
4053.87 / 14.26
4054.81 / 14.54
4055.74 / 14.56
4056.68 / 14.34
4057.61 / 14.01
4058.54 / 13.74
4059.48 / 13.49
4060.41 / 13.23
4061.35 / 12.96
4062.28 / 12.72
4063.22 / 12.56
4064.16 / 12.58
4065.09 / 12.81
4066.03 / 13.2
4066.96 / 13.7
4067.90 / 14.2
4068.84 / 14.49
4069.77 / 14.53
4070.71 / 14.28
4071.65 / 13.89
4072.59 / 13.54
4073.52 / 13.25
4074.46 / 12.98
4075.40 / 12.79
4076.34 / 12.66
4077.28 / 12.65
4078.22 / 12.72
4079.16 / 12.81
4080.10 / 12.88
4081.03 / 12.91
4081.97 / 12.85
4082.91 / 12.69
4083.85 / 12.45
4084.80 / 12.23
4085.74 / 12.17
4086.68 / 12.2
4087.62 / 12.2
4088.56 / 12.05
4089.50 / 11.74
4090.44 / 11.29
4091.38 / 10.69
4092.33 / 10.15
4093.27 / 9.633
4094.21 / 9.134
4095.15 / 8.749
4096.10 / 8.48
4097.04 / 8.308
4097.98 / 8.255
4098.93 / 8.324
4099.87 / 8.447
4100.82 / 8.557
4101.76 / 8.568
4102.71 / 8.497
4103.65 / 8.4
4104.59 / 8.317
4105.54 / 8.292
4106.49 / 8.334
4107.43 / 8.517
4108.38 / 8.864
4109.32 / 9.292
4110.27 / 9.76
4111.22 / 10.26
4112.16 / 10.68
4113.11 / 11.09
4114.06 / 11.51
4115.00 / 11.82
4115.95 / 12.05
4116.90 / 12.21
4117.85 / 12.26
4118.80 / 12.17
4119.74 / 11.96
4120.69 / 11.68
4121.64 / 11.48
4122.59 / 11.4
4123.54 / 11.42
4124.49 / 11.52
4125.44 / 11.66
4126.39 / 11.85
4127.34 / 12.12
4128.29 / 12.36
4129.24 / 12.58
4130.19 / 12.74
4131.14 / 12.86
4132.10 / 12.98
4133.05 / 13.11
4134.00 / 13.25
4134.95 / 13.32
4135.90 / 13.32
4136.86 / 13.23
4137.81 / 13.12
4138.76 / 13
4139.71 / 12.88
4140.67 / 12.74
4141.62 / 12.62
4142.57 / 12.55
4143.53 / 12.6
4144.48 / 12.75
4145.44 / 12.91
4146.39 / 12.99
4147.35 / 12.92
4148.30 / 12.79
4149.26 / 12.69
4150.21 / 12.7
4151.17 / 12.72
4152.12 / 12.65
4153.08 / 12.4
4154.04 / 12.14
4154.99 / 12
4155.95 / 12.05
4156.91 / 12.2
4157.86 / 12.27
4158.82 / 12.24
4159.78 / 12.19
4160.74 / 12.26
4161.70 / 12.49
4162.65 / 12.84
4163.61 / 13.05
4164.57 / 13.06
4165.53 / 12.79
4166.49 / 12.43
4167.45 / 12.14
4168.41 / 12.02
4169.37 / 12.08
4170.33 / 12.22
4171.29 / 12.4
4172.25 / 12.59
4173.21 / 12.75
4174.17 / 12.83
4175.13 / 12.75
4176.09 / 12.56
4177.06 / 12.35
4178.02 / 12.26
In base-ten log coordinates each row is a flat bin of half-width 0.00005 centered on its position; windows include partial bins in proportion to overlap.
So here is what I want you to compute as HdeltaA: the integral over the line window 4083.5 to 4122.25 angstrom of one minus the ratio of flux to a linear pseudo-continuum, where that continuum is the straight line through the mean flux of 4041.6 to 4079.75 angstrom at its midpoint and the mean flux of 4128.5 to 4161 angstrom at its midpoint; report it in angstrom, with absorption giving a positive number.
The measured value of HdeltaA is 8.3 angstrom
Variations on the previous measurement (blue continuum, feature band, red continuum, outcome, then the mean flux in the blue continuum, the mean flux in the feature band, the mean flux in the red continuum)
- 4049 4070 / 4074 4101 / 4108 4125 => 2.8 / 13.6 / 11.2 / 11.2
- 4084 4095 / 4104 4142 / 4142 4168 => 1.0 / 11.2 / 11.6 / 12.5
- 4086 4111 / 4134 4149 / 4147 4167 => -1.6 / 9.45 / 12.9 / 12.5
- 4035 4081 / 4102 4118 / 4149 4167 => 3.7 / 13.5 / 9.94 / 12.5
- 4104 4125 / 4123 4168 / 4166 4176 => -3.7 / 10.7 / 12.6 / 12.4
